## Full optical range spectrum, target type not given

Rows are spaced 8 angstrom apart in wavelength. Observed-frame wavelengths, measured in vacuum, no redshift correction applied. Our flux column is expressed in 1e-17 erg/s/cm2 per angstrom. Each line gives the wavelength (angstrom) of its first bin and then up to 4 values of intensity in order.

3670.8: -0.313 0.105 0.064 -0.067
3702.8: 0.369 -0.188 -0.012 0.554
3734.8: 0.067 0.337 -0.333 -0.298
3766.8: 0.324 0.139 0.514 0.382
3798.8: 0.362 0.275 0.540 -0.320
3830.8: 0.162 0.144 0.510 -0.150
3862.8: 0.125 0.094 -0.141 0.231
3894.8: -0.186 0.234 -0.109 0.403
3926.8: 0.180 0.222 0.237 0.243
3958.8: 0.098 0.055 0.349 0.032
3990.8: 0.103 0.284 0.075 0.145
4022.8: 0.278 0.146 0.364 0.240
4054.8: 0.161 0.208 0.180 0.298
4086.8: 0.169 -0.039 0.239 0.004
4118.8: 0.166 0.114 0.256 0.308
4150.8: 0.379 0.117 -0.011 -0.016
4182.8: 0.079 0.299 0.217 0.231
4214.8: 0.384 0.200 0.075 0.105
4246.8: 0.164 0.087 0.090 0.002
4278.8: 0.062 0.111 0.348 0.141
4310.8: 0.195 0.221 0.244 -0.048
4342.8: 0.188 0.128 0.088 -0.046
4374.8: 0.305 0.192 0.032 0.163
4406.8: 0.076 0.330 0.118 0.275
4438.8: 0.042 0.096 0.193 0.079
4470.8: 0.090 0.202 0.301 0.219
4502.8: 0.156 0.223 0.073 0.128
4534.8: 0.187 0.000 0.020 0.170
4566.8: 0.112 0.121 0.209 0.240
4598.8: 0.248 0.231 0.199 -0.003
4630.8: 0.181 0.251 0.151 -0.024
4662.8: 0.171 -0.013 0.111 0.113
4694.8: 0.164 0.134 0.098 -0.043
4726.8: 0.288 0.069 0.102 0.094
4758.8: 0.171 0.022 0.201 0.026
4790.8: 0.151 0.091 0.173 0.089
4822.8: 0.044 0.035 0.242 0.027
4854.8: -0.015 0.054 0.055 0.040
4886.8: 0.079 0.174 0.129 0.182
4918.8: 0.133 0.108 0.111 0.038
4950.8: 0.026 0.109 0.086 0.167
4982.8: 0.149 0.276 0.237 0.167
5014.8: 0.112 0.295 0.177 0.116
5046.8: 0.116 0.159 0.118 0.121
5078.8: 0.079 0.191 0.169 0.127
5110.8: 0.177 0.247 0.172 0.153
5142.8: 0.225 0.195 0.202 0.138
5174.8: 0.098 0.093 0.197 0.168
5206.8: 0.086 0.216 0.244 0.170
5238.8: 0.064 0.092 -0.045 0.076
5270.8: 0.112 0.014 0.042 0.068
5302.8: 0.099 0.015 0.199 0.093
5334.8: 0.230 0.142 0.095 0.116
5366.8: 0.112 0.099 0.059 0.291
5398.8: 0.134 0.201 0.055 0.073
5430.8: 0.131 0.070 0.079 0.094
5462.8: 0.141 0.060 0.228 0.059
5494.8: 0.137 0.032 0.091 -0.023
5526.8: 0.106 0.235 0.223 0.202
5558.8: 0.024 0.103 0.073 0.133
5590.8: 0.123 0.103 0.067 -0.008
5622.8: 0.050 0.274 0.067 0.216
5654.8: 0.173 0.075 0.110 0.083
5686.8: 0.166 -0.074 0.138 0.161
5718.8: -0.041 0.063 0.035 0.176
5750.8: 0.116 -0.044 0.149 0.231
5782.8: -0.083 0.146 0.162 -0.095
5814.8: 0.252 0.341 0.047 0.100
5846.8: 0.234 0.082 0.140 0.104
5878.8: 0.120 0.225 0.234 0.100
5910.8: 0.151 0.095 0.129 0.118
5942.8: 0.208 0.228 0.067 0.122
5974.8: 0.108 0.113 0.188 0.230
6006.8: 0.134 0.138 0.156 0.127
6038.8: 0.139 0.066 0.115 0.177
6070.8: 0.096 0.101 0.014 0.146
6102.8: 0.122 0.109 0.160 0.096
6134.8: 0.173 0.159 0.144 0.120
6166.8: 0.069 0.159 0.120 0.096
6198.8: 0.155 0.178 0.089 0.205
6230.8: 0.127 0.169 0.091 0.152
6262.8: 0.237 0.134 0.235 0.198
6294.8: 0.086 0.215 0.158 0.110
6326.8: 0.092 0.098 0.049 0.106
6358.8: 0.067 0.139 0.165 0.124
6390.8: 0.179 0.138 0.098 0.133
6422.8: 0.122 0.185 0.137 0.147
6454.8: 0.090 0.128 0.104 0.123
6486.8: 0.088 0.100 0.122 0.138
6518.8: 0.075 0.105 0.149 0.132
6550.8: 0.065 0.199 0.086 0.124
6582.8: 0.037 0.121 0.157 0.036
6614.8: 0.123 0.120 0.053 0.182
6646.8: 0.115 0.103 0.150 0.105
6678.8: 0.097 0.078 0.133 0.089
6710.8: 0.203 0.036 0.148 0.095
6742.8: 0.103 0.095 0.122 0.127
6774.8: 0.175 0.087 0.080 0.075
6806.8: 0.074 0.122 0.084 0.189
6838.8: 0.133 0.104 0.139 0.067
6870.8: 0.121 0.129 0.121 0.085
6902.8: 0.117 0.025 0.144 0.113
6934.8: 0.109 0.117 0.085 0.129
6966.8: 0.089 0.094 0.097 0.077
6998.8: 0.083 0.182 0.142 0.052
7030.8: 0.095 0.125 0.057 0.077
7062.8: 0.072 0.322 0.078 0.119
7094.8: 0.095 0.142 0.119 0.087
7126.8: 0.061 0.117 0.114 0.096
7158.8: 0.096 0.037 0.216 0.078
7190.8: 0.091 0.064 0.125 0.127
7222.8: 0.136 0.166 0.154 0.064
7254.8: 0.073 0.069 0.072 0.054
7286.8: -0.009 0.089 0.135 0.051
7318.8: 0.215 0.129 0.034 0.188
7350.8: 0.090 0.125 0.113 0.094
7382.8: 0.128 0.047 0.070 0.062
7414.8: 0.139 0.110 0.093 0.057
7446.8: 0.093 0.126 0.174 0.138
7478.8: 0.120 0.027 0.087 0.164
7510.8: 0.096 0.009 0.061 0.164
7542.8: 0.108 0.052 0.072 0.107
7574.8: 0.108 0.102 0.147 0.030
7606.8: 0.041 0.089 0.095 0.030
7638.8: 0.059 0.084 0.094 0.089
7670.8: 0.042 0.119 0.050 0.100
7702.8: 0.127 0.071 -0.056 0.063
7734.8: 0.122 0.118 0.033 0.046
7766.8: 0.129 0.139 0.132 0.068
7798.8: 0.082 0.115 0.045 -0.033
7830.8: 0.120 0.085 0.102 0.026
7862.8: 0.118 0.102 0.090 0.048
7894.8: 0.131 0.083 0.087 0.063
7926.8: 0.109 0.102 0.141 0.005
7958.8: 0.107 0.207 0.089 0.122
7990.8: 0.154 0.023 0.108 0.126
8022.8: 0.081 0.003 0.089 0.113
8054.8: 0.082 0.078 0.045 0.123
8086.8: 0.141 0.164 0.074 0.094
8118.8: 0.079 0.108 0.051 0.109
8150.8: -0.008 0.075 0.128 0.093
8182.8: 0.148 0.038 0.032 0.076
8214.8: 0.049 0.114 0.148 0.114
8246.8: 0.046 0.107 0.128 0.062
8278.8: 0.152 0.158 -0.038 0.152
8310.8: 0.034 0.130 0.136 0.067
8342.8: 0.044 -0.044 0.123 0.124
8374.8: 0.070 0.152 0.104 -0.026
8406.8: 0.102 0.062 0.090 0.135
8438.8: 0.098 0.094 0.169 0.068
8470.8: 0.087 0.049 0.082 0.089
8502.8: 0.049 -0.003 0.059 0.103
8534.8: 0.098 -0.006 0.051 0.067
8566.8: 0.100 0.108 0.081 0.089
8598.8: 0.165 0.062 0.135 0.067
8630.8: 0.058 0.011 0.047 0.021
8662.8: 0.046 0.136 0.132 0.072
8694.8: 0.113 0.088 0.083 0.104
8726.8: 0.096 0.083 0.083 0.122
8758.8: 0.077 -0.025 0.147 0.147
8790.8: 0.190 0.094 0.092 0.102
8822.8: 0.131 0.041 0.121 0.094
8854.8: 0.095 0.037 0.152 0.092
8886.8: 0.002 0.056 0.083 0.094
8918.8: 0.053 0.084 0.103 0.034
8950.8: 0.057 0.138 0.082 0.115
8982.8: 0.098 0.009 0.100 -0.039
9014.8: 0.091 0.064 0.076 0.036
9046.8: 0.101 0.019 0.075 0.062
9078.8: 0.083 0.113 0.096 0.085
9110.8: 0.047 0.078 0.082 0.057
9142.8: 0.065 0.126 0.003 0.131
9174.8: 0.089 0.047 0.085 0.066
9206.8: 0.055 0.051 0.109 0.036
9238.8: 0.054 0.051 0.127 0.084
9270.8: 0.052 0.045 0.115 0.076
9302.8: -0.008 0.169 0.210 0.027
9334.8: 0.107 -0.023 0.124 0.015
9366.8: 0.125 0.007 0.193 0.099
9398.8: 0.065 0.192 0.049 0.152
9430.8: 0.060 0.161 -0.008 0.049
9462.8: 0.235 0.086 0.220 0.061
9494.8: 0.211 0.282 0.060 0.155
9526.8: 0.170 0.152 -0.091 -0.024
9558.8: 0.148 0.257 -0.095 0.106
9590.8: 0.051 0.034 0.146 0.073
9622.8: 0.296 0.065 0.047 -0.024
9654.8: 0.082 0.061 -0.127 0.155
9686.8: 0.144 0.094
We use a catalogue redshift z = 0.41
